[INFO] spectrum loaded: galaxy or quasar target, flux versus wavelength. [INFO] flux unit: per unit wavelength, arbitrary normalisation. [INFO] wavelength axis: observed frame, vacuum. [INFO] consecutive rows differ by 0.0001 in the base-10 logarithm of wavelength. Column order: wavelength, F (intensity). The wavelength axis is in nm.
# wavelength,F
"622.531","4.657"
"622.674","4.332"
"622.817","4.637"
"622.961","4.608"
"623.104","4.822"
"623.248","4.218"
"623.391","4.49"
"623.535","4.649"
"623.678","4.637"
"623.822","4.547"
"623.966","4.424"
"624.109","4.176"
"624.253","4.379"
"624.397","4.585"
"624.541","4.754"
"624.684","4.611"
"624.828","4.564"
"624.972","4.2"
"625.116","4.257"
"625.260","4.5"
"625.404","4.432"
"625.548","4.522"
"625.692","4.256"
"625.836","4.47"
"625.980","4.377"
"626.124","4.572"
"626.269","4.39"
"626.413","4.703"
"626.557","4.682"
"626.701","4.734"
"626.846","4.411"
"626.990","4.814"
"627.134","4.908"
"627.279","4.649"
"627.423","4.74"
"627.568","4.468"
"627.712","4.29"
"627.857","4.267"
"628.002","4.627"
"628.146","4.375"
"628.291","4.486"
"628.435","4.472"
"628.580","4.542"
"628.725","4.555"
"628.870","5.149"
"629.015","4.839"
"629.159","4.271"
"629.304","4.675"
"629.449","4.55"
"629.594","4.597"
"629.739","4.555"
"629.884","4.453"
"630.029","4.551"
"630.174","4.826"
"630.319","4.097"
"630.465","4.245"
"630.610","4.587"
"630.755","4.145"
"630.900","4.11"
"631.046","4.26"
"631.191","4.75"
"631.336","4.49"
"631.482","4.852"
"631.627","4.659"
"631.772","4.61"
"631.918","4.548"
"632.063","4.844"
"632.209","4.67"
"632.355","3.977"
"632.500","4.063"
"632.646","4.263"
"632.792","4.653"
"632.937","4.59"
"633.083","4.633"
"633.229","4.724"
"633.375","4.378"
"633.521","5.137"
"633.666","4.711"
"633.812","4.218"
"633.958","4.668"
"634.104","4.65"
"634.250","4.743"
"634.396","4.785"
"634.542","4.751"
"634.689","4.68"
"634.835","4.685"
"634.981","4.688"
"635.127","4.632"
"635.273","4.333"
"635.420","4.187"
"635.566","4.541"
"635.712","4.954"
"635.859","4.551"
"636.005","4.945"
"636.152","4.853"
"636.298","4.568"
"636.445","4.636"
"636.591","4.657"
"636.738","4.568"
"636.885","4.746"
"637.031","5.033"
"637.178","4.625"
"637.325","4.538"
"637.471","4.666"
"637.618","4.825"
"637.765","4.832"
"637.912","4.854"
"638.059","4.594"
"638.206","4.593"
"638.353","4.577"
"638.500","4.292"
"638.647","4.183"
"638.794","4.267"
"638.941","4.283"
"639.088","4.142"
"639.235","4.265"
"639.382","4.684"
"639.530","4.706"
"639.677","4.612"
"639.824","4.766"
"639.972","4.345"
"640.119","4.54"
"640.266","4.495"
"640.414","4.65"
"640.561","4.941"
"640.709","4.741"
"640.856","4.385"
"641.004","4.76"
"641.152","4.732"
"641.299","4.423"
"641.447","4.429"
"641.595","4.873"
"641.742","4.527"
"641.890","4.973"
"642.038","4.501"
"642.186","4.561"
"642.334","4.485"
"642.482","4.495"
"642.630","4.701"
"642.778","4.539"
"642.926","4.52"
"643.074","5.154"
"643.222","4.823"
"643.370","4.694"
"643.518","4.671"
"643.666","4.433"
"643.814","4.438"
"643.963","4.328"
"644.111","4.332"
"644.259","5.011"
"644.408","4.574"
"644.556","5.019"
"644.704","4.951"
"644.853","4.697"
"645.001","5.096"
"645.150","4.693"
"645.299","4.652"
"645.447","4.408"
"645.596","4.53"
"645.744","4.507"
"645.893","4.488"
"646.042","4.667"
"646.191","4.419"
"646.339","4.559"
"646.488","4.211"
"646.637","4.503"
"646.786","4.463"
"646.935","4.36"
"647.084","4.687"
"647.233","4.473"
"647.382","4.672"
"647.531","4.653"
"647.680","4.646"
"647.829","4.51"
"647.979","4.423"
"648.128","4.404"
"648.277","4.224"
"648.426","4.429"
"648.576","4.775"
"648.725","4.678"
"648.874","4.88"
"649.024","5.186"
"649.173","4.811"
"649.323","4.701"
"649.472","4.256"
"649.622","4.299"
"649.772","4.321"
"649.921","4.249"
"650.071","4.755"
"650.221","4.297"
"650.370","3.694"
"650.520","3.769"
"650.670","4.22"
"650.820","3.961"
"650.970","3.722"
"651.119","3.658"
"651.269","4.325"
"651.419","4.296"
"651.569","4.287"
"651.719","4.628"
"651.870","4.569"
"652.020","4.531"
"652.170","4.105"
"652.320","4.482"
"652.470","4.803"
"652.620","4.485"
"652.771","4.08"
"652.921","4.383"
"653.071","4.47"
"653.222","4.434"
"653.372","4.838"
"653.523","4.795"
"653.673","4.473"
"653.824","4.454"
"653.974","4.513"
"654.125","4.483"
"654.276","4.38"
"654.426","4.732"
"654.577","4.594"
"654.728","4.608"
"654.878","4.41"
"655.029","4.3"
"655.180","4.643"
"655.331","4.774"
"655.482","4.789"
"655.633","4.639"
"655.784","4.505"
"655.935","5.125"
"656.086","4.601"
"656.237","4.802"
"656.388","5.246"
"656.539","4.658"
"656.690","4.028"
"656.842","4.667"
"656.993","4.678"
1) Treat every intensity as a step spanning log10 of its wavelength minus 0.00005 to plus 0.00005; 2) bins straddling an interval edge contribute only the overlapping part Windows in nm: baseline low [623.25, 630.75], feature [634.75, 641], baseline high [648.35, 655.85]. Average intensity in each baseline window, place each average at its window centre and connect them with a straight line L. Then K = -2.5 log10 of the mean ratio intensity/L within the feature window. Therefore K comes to -0.03 mag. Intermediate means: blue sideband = 4.52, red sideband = 4.45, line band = 4.6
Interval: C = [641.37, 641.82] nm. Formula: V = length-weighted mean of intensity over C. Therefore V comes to 4.61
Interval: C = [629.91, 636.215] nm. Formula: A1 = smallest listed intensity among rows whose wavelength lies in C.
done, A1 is 3.977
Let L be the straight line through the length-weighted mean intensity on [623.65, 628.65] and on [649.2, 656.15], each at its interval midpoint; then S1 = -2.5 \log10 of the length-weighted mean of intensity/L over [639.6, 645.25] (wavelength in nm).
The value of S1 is -0.05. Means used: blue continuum 4.51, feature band 4.66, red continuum 4.43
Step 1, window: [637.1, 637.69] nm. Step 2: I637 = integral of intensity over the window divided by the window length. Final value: 4.67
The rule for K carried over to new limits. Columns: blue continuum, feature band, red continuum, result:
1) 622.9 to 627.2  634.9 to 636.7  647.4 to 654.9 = -0.034 mag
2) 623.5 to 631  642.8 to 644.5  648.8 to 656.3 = -0.038 mag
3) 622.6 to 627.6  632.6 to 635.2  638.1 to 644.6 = -0.022 mag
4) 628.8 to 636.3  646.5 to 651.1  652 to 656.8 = 0.036 mag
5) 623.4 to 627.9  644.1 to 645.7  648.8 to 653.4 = -0.079 mag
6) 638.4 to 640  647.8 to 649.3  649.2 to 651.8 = -0.095 mag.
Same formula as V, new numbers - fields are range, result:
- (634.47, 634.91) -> 4.7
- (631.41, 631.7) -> 4.77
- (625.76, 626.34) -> 4.45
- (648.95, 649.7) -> 4.65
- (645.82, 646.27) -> 4.53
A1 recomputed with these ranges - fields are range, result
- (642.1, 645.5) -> 4.328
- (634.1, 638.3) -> 4.187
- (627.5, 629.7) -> 4.267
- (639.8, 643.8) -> 4.345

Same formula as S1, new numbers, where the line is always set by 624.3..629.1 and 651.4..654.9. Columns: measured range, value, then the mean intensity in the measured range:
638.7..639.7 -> 0.03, 4.41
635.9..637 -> -0.04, 4.72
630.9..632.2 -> -0.01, 4.6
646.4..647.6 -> 0.00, 4.5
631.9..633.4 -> 0.01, 4.49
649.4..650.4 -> 0.05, 4.29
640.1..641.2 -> -0.03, 4.66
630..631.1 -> 0.05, 4.34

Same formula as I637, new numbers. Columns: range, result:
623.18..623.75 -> 4.5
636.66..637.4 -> 4.7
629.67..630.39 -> 4.5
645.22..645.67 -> 4.53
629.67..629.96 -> 4.51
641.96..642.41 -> 4.51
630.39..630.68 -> 4.4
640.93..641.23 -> 4.74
